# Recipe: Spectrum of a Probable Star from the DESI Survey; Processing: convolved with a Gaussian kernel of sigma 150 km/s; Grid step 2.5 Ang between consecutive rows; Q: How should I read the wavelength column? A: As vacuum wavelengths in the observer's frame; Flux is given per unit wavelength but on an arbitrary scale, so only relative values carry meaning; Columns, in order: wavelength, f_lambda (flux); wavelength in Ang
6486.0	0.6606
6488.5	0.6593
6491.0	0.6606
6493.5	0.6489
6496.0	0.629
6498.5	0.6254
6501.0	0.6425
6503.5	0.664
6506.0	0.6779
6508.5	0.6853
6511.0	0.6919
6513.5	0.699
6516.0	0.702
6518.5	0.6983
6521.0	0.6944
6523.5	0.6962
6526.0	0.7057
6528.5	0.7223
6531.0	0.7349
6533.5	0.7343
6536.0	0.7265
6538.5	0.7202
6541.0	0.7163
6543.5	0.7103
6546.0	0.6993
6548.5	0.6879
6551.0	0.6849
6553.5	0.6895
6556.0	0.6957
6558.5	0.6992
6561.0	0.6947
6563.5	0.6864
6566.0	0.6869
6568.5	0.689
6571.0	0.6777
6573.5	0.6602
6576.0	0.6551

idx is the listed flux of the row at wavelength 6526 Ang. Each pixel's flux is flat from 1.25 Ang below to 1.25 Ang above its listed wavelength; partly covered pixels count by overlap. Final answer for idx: 0.7057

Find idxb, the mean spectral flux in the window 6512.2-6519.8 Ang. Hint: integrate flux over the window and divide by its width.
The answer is 0.7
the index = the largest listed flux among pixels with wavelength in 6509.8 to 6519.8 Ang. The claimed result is 0.702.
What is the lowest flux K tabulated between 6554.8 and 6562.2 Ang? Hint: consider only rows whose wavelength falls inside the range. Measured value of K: 0.6947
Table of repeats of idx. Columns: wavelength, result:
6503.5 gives 0.664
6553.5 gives 0.6895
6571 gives 0.6777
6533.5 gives 0.7343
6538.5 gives 0.7202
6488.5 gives 0.6593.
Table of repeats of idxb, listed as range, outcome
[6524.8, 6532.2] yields 0.721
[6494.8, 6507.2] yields 0.648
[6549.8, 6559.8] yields 0.692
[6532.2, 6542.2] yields 0.724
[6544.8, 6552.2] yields 0.691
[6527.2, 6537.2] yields 0.729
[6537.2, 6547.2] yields 0.712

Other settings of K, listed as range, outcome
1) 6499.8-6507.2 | 0.6425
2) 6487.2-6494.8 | 0.6489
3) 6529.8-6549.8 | 0.6879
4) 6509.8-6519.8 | 0.6919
